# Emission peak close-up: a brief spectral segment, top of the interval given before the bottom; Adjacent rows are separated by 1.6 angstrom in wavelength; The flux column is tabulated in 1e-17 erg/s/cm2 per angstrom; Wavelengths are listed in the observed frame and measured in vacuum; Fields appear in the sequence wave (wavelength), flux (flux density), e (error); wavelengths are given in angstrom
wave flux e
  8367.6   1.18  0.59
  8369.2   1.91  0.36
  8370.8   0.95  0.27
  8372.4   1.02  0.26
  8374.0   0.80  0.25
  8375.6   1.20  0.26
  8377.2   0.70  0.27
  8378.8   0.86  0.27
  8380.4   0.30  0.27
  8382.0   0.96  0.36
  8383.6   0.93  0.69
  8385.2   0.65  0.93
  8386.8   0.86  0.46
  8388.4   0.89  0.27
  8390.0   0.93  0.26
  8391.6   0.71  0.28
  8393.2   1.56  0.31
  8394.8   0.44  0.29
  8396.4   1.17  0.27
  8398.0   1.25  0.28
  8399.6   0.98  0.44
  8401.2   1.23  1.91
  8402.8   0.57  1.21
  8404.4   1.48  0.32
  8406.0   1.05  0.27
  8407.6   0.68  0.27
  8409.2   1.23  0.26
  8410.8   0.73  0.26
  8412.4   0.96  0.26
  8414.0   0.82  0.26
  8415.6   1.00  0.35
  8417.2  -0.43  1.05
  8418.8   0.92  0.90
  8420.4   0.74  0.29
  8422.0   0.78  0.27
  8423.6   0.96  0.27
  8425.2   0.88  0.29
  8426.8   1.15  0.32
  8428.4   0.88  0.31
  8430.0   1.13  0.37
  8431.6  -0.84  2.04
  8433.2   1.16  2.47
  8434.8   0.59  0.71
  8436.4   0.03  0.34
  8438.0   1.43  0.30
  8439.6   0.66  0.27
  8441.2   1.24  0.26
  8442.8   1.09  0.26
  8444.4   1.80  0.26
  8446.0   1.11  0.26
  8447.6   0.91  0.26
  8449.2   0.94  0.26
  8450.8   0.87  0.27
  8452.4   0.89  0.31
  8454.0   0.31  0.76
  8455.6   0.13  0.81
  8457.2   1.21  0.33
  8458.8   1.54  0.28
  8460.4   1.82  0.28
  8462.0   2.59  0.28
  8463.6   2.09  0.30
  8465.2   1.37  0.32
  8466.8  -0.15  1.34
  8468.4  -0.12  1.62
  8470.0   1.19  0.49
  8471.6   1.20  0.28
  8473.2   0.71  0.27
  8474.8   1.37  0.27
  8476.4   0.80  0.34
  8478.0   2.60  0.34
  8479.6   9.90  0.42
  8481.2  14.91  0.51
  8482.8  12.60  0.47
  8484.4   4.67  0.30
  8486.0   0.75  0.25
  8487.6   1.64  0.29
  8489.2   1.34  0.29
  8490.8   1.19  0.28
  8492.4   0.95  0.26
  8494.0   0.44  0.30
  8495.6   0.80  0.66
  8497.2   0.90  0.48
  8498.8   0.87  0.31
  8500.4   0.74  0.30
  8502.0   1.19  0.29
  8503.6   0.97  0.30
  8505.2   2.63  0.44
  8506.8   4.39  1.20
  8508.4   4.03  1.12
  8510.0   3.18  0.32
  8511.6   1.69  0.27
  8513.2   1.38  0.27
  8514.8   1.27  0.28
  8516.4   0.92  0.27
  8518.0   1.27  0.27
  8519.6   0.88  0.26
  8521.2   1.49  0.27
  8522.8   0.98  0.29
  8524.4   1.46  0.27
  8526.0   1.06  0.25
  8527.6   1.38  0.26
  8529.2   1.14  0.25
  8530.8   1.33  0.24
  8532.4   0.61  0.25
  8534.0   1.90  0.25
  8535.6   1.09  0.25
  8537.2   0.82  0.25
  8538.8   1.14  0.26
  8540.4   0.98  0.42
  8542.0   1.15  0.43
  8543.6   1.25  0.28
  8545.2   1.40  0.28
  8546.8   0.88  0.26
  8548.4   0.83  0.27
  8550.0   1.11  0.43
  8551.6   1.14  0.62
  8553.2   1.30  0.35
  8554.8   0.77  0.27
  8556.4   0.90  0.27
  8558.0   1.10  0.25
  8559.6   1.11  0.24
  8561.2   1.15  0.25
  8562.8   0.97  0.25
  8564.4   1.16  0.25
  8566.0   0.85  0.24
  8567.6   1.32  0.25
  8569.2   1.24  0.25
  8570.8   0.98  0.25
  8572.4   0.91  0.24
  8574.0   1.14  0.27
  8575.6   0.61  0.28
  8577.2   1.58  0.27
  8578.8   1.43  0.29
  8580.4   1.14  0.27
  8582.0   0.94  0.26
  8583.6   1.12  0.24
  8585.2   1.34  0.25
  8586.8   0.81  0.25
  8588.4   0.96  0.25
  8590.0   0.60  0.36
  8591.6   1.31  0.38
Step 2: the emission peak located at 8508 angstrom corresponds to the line [N II]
